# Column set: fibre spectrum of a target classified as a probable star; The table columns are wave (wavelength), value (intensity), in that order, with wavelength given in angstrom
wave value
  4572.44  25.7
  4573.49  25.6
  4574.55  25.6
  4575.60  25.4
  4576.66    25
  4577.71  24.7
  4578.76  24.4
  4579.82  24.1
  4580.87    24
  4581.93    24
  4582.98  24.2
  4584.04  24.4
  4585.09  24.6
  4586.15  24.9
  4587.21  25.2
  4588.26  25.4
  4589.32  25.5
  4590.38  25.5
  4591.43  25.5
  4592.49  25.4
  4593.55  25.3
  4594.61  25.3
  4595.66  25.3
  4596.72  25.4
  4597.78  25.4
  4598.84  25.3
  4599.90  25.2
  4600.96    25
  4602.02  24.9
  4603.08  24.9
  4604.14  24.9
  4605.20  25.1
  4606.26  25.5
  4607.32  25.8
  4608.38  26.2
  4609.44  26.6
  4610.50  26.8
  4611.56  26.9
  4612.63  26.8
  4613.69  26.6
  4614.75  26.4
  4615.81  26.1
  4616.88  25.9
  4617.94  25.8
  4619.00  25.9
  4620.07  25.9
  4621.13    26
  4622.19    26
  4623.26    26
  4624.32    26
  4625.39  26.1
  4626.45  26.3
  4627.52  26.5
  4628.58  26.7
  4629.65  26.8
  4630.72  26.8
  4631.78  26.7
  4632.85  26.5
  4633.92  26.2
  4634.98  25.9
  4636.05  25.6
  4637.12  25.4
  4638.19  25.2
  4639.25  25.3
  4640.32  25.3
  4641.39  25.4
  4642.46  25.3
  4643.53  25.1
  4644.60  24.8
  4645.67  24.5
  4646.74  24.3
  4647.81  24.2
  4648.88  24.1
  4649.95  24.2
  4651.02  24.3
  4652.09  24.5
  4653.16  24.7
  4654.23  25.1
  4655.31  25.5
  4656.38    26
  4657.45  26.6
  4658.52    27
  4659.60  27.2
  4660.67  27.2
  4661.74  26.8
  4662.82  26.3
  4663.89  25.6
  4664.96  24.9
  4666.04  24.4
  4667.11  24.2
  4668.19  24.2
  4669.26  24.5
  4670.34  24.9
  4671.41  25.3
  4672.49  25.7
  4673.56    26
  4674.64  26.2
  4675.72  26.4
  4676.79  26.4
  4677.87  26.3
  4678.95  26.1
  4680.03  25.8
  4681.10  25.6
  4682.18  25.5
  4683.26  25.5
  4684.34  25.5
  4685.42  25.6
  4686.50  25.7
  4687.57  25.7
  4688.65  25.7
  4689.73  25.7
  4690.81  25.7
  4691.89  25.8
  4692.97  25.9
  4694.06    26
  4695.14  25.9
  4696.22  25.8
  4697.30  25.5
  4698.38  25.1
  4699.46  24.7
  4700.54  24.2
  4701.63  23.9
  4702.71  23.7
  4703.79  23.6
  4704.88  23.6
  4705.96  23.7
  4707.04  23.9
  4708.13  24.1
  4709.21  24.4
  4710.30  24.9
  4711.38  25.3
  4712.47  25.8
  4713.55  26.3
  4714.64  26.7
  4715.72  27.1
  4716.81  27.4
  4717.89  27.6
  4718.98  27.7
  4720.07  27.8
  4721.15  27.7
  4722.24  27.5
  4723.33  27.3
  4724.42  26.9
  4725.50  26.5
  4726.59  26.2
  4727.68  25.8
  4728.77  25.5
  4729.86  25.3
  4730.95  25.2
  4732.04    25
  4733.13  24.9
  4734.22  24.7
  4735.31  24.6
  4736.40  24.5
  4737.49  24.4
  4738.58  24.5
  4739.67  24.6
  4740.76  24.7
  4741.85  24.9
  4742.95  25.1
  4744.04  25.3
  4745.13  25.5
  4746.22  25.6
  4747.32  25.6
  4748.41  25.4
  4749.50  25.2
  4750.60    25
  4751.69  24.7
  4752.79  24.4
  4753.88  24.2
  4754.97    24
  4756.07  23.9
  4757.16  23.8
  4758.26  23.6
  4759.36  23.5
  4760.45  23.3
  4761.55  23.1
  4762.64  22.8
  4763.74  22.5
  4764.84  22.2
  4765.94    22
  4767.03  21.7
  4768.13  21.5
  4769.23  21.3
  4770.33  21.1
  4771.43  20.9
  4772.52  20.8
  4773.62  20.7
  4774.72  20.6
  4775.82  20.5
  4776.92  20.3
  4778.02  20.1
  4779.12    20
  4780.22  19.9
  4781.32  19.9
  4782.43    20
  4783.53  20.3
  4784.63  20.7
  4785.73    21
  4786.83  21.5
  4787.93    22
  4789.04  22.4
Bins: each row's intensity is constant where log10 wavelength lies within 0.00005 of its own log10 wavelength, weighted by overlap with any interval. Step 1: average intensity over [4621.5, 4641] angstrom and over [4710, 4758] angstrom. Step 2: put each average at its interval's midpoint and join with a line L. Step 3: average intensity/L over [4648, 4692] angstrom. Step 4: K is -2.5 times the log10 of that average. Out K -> 0.01 mag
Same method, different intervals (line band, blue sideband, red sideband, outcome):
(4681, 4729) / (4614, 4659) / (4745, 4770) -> -0.05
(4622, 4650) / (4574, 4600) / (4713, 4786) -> -0.04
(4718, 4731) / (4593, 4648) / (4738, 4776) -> -0.12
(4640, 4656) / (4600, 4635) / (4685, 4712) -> 0.04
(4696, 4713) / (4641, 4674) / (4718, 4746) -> 0.05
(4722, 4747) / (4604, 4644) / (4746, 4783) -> -0.10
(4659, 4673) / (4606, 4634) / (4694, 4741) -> 0.02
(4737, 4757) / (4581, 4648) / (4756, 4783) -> -0.12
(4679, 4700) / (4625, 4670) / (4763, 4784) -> -0.07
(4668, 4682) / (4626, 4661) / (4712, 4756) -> 0.00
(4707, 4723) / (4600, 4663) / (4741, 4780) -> -0.10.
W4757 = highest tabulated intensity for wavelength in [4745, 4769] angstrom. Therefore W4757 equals 25.6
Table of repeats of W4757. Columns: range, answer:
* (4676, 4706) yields 26.4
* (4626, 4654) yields 26.8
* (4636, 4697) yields 27.2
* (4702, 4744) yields 27.8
